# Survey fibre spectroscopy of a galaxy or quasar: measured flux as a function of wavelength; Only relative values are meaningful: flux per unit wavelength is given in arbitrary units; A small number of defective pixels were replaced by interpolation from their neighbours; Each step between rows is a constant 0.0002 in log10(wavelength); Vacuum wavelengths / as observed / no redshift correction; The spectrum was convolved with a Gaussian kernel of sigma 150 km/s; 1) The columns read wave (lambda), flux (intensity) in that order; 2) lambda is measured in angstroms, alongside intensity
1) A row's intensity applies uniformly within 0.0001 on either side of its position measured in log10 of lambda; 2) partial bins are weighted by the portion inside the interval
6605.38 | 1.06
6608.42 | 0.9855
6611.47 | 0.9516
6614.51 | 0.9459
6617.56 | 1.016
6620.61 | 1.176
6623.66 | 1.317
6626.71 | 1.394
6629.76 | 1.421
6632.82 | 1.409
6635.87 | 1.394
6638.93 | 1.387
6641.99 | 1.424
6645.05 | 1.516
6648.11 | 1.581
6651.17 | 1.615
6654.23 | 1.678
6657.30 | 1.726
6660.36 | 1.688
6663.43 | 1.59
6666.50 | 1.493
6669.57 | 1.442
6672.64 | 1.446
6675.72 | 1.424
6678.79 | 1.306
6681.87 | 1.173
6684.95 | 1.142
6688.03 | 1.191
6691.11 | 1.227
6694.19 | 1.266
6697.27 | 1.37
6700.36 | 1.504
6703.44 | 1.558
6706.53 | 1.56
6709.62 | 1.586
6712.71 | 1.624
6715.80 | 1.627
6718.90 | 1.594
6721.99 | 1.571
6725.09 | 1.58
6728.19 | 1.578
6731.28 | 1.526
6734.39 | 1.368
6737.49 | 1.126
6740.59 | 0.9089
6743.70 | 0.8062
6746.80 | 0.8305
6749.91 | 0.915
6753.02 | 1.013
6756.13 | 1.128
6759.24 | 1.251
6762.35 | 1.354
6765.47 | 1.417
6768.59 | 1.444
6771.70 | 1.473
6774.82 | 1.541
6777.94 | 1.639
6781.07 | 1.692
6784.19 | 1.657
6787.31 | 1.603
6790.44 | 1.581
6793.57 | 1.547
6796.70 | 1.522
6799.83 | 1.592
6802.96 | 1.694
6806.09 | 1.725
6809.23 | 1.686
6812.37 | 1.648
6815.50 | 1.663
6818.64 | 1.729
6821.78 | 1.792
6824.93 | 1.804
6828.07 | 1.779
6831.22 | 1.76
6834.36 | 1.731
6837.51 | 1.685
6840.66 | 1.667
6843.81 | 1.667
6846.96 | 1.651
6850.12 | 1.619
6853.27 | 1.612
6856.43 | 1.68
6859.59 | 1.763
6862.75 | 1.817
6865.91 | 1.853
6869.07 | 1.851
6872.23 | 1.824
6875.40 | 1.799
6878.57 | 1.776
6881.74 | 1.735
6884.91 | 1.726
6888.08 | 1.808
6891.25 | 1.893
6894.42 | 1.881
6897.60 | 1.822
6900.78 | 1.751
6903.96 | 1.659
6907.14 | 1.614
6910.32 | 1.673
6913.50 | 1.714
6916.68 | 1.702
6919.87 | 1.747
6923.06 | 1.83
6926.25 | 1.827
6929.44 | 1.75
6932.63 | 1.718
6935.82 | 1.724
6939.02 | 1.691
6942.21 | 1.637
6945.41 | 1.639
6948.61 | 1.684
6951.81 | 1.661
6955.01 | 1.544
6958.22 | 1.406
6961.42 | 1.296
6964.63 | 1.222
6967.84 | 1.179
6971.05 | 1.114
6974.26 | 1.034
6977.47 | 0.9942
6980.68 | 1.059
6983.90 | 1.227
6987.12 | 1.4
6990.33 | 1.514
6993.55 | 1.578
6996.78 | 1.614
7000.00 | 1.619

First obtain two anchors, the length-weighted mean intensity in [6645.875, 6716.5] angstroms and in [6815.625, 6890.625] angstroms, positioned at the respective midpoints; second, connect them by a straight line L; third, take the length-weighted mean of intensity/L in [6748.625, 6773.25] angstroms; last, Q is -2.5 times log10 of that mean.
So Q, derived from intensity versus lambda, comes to 0.264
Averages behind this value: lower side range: 1.47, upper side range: 1.74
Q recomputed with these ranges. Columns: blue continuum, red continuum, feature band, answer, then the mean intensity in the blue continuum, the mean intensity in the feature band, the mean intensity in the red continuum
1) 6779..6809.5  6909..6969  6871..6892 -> -0.11 mag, 1.63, 1.79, 1.62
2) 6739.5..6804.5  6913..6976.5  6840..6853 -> -0.14 mag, 1.37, 1.65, 1.55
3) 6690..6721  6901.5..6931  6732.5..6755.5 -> 0.46 mag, 1.5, 1.01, 1.72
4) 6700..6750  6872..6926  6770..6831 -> -0.07 mag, 1.38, 1.65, 1.76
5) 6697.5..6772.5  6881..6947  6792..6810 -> -0.09 mag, 1.35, 1.63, 1.74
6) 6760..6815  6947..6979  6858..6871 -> -0.24 mag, 1.57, 1.82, 1.31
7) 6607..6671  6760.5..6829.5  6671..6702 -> 0.12 mag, 1.39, 1.31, 1.62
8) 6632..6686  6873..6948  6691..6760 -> 0.16 mag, 1.47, 1.33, 1.74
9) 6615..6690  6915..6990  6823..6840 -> -0.20 mag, 1.41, 1.75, 1.48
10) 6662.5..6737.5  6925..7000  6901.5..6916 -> -0.15 mag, 1.44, 1.67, 1.46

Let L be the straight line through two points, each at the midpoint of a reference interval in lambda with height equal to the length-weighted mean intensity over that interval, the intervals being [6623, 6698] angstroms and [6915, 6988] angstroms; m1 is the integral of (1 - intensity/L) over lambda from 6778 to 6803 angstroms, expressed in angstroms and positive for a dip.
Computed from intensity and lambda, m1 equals -2.7 angstroms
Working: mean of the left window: 1.43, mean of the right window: 1.48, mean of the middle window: 1.61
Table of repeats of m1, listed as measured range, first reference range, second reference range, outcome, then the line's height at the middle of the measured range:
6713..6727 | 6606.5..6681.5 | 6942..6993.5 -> -2.2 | 1.38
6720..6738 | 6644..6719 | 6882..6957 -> 0.5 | 1.52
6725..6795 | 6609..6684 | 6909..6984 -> 4.5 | 1.43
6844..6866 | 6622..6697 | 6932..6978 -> -4.1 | 1.44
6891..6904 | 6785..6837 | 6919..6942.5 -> -0.6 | 1.73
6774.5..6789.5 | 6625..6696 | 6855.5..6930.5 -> -0.2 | 1.61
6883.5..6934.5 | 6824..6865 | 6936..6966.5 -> -4.8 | 1.61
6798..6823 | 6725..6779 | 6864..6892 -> -2.9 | 1.51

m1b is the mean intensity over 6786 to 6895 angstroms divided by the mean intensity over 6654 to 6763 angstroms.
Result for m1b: 1.3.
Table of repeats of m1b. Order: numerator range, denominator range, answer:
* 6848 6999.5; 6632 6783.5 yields 1.15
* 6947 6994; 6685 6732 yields 0.89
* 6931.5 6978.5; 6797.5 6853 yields 0.85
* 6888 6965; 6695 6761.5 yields 1.26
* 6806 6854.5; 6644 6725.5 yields 1.15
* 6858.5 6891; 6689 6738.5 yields 1.22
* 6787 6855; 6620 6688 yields 1.16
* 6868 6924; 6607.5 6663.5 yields 1.28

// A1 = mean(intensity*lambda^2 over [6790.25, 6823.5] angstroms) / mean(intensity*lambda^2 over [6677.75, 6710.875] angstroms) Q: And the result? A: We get 1.3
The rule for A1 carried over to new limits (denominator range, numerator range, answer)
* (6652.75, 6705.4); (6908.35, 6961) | 1.27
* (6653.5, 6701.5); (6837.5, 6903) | 1.32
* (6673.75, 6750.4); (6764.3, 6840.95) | 1.26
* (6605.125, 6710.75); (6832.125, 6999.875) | 1.27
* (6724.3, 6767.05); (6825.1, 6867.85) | 1.48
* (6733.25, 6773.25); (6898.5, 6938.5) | 1.57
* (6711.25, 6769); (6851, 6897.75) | 1.44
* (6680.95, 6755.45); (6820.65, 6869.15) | 1.36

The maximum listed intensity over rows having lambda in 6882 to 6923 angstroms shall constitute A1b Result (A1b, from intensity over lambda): 1.893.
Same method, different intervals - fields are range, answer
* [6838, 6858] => 1.68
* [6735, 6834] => 1.804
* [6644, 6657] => 1.678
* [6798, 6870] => 1.853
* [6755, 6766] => 1.417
